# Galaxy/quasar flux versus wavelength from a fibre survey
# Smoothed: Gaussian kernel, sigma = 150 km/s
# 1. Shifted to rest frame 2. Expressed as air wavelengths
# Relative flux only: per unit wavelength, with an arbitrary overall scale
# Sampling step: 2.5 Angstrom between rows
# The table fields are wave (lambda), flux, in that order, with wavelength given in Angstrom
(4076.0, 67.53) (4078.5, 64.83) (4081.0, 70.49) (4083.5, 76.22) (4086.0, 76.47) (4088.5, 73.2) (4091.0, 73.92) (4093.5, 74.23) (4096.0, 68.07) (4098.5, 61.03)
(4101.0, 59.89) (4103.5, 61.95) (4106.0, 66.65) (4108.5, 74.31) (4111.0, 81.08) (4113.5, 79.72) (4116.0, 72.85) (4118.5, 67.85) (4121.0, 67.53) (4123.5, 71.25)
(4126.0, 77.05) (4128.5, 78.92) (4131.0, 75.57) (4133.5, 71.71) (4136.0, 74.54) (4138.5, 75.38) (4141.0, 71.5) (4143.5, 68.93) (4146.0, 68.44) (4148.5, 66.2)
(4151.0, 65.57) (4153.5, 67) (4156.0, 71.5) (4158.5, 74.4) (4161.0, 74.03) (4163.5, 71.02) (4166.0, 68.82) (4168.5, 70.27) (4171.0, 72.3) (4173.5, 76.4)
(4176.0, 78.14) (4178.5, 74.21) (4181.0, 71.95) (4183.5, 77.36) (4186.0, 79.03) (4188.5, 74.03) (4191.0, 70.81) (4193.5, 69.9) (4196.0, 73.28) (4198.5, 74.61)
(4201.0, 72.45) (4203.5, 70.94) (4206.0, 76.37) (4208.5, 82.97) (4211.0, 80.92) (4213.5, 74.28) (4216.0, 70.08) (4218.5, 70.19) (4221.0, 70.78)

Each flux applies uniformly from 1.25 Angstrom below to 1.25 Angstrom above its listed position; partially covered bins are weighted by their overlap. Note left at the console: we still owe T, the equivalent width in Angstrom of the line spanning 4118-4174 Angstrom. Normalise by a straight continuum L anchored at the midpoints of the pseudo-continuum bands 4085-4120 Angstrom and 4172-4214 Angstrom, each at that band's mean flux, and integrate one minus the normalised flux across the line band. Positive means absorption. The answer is 1.0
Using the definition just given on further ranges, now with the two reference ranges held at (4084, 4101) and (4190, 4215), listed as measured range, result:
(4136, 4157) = 0.9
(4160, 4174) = 0.3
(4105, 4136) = -1.0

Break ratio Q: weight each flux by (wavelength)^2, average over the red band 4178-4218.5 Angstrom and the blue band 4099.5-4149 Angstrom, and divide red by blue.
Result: 1.1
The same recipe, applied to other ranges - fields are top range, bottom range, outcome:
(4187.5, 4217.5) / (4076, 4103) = 1.13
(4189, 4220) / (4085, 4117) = 1.09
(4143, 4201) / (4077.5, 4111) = 1.07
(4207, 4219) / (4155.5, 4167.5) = 1.08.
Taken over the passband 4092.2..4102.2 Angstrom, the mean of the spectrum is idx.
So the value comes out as 65.9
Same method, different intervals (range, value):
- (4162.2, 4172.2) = 70.6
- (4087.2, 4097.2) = 72.4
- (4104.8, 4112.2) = 74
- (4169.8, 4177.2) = 75.6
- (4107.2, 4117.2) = 77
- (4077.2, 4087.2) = 72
